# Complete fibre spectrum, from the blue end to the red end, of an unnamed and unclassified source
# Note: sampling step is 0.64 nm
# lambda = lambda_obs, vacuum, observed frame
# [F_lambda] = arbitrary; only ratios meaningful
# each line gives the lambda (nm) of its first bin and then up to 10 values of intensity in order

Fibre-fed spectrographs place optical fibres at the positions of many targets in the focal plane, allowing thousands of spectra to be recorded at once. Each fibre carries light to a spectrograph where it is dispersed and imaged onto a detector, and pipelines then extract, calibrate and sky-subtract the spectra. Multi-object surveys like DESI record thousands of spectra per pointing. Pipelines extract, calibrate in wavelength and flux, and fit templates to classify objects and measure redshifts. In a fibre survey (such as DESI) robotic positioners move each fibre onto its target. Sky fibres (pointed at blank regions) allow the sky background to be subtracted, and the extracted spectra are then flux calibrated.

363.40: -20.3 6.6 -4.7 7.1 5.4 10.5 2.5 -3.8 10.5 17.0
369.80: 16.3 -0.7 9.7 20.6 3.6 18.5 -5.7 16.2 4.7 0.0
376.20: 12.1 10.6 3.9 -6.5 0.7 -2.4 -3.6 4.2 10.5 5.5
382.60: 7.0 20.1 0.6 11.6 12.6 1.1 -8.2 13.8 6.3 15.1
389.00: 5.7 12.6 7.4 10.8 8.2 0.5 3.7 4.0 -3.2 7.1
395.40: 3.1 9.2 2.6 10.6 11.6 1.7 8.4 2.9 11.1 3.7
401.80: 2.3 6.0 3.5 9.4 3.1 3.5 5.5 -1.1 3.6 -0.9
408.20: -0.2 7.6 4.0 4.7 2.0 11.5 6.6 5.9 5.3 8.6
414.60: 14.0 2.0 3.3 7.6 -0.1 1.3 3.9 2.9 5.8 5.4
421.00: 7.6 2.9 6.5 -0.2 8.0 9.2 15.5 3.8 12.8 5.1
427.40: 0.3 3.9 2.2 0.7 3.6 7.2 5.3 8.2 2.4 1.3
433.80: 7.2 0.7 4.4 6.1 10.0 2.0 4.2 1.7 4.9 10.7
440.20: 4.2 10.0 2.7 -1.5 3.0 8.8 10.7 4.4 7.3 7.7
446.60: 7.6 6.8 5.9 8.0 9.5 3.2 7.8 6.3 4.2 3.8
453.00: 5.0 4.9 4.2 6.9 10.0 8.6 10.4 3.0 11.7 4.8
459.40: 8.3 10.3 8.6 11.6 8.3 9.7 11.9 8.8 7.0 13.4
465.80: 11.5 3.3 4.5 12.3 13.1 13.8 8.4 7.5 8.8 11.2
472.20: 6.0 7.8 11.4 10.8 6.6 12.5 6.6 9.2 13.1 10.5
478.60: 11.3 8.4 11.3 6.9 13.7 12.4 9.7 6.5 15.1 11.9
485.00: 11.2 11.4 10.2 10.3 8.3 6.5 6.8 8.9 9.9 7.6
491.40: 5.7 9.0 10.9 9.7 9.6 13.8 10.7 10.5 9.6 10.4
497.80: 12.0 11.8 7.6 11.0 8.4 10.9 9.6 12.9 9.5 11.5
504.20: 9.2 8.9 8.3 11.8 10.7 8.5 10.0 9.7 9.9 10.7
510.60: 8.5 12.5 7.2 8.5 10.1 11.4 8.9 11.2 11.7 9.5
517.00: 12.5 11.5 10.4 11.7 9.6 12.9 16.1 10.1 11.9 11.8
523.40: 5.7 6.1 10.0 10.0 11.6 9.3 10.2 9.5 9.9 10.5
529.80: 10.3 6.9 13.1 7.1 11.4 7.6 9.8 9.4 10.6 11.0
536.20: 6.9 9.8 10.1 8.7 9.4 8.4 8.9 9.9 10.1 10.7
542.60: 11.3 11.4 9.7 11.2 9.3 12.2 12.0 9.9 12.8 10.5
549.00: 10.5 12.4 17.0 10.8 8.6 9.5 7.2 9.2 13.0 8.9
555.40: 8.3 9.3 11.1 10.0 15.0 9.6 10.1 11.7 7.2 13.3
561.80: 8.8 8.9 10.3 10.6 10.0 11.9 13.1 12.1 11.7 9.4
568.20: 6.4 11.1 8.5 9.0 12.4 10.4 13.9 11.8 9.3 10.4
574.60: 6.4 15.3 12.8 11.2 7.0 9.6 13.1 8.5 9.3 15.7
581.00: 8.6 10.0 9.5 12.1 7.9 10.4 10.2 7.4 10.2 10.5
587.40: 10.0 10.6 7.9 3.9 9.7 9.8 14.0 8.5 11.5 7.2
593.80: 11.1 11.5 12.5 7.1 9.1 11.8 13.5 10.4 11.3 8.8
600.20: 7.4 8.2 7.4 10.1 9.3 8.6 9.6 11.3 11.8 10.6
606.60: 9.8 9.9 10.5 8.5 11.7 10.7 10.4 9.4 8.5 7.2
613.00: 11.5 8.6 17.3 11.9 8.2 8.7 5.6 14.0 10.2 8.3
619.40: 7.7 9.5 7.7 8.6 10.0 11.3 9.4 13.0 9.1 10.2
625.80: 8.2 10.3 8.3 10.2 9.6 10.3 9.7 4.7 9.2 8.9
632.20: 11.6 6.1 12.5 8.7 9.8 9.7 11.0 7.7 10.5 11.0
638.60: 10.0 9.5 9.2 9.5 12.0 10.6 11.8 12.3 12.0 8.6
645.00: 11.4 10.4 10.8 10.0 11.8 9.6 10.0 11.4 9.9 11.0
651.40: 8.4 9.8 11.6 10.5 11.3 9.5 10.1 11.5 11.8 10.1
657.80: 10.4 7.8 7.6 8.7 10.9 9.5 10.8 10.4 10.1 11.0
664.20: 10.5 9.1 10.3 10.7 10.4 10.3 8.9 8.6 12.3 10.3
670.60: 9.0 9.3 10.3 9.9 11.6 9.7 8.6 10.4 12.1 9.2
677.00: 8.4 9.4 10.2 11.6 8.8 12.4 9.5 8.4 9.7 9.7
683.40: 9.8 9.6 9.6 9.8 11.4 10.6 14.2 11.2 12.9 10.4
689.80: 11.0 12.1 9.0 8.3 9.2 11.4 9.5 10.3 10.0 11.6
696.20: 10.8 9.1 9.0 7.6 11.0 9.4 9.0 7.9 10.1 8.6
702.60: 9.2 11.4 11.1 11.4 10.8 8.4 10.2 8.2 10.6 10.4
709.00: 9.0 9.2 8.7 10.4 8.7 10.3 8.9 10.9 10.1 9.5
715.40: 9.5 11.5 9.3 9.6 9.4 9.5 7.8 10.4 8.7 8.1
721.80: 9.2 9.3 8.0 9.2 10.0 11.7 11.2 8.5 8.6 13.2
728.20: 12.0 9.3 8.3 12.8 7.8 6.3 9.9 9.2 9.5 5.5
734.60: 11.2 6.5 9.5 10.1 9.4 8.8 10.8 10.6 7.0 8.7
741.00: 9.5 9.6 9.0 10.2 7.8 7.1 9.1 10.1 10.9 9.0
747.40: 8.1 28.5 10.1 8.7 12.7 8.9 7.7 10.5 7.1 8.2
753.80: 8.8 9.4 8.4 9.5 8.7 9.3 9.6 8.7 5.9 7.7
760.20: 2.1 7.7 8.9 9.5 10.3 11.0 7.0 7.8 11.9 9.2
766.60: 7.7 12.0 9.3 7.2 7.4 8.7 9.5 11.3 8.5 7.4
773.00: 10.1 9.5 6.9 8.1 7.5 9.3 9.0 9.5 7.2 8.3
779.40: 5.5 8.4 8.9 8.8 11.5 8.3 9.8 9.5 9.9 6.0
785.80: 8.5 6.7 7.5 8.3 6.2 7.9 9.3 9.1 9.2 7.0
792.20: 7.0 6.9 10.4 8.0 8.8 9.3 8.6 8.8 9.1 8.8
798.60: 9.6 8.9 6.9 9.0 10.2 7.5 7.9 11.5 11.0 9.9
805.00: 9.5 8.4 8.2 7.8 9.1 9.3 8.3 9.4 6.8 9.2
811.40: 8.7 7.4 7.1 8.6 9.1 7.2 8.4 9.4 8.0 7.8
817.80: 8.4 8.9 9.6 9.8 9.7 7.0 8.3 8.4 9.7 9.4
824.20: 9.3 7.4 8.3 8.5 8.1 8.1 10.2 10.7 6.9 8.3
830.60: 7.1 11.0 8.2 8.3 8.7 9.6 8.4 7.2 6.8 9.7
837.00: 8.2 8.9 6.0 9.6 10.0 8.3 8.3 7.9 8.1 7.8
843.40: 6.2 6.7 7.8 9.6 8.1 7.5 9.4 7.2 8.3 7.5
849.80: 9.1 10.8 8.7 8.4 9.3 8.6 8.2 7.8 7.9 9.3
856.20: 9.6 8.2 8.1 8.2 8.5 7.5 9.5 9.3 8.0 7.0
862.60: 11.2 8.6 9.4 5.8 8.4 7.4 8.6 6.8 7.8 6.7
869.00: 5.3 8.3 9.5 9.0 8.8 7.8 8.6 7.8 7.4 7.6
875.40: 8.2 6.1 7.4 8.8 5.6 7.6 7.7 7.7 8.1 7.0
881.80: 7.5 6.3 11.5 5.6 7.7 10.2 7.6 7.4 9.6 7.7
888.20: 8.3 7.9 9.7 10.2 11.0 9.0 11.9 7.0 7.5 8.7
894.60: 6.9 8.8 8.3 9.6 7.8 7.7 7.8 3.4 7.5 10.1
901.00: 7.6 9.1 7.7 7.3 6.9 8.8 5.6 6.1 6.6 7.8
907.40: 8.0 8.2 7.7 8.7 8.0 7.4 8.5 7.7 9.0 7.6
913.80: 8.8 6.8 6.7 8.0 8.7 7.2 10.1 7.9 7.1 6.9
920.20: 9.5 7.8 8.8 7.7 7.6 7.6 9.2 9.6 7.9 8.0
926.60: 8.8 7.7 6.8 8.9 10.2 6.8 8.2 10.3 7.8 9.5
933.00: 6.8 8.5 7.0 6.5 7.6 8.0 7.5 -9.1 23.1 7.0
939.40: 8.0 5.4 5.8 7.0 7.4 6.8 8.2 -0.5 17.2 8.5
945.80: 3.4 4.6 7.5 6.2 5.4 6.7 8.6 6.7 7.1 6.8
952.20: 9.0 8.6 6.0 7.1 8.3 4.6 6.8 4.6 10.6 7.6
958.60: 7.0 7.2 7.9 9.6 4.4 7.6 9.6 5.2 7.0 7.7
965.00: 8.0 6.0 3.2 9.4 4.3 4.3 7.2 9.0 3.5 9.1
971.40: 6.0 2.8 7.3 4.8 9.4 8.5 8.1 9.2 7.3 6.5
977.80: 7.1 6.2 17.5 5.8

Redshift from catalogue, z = 0.14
